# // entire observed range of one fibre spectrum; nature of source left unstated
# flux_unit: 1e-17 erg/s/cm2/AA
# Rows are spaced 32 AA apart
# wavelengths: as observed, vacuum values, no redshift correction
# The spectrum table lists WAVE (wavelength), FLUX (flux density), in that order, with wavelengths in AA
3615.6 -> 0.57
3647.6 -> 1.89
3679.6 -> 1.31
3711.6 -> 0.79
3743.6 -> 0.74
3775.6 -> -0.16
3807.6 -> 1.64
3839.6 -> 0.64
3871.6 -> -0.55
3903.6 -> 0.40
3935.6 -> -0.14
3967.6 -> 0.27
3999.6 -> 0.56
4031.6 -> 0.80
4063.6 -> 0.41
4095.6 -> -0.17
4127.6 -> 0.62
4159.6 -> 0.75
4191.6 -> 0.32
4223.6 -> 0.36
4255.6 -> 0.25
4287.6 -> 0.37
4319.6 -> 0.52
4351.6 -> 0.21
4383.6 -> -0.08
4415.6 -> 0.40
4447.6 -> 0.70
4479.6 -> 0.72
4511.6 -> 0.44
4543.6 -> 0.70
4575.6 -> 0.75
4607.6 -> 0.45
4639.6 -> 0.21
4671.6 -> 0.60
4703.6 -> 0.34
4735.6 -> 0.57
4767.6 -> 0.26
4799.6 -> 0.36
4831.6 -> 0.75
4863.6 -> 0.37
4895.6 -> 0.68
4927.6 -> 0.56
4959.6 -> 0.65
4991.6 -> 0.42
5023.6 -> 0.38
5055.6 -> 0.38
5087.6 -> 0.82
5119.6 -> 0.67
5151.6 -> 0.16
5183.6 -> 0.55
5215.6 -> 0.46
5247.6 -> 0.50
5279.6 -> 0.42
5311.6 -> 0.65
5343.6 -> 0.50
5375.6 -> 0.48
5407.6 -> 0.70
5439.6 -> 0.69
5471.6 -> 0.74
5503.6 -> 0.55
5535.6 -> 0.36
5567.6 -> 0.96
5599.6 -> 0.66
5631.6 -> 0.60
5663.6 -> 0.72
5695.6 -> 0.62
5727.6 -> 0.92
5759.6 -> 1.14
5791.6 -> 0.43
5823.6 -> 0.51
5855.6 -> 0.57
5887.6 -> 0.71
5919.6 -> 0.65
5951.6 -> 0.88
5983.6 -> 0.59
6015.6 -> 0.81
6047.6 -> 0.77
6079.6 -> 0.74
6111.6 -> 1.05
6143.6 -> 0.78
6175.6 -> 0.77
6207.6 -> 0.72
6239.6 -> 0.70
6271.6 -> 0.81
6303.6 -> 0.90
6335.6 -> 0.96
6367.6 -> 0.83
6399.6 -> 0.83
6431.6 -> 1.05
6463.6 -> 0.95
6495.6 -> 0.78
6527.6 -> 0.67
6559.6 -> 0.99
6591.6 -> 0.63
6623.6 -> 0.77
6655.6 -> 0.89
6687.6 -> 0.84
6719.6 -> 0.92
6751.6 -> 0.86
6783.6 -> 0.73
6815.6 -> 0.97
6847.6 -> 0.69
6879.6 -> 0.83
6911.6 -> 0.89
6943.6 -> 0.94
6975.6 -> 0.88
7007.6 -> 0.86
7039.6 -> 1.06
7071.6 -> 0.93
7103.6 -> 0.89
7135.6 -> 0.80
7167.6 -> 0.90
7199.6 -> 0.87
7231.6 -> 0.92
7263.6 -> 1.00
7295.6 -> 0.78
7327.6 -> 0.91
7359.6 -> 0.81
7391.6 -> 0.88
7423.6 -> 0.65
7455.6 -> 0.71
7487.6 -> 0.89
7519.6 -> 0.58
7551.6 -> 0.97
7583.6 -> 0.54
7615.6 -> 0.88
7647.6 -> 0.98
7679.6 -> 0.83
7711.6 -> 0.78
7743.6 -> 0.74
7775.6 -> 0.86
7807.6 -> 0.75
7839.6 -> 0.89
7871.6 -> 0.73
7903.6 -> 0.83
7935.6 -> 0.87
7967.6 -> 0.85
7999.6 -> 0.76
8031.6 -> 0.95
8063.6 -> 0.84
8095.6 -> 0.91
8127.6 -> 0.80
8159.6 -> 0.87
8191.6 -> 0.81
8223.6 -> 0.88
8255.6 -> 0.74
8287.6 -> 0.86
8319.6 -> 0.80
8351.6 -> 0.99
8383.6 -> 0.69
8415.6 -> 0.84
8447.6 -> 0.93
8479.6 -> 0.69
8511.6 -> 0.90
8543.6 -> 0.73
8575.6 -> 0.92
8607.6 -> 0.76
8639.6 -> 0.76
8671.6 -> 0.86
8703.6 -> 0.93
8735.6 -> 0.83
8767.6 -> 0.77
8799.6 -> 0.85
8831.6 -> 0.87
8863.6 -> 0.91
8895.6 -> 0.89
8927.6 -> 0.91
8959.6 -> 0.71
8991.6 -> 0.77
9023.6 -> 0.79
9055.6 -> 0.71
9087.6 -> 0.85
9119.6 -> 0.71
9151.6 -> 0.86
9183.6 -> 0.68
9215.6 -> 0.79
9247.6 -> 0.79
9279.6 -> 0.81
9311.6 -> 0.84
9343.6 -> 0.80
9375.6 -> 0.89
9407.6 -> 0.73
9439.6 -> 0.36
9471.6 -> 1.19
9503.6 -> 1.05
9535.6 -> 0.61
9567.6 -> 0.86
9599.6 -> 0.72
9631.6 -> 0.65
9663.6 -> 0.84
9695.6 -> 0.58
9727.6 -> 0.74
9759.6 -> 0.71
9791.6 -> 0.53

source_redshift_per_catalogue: 0.520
